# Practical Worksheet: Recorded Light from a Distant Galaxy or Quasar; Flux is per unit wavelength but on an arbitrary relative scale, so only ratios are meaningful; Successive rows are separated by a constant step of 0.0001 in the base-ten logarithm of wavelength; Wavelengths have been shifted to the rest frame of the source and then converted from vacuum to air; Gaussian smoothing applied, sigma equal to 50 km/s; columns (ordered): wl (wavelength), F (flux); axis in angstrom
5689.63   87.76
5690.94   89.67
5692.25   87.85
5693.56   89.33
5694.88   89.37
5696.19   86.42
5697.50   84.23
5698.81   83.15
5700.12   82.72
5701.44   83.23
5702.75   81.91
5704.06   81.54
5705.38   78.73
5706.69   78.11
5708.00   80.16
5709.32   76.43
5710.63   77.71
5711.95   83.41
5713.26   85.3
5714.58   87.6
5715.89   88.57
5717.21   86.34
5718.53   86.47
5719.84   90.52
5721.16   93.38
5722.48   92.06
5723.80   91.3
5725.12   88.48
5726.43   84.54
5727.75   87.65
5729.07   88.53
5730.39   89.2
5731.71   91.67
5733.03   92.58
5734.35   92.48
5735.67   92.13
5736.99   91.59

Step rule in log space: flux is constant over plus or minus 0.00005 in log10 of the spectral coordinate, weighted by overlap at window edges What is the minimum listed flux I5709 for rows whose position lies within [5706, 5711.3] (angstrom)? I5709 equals 76.43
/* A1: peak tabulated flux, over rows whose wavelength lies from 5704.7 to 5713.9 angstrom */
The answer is 85.3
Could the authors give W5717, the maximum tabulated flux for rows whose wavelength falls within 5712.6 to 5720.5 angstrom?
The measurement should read 90.52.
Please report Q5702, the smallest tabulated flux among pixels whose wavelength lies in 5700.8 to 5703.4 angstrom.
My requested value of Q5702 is 81.91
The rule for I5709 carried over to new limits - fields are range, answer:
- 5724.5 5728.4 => 84.54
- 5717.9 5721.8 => 86.47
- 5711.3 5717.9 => 83.41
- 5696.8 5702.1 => 82.72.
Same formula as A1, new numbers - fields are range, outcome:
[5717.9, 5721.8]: 93.38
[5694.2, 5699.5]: 89.37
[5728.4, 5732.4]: 91.67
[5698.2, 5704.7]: 83.23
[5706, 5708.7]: 80.16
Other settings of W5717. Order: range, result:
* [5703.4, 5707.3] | 81.54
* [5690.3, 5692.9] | 89.67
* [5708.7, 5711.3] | 77.71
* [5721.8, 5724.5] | 92.06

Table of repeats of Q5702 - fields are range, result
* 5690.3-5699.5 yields 83.15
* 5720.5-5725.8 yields 88.48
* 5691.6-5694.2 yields 87.85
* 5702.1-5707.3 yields 78.11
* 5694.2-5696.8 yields 86.42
